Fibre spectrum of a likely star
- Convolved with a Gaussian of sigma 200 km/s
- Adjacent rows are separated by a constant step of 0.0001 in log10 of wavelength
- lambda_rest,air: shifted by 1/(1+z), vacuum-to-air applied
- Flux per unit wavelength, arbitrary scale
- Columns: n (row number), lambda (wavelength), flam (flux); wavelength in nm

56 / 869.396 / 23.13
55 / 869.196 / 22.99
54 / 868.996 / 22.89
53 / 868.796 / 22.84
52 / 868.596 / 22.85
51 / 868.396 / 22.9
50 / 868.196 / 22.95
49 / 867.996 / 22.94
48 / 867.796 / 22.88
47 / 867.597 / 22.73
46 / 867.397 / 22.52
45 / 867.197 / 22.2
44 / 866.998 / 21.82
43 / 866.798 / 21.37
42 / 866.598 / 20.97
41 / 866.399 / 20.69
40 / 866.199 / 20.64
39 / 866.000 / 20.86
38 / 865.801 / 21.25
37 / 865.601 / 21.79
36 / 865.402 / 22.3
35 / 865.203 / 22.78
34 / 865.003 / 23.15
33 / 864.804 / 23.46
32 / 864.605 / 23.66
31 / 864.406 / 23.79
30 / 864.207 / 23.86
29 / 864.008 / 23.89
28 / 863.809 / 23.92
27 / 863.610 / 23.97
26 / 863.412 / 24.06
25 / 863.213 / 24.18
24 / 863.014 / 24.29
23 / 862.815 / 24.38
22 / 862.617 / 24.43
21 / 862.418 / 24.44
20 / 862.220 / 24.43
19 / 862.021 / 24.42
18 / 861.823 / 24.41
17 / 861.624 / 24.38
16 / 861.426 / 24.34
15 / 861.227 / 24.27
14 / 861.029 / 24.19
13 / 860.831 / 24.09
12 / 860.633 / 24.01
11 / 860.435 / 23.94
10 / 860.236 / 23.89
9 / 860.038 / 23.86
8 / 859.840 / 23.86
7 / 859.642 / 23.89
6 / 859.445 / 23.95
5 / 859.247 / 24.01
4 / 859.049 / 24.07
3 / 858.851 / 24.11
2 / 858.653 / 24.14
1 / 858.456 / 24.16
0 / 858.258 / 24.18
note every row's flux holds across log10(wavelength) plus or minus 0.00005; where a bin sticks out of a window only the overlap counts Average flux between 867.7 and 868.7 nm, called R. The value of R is 22.9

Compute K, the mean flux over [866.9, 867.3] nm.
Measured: 22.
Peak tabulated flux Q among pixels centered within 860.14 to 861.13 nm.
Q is 24.19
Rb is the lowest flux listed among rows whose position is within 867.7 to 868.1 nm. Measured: 22.88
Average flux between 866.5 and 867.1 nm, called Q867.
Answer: 21.4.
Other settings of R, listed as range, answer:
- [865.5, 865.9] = 21.5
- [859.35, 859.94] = 23.9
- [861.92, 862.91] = 24.4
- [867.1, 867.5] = 22.3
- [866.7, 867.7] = 22.1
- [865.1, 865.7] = 22.3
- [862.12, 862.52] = 24.4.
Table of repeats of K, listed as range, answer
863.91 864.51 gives 23.8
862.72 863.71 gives 24.2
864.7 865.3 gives 23.1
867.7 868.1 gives 22.9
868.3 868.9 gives 22.9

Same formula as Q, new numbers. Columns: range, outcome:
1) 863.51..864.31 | 23.97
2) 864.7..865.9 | 23.46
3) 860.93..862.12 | 24.42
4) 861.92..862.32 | 24.43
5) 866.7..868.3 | 22.95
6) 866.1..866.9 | 21.37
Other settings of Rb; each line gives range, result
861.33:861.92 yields 24.34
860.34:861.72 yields 23.94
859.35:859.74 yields 23.89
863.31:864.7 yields 23.66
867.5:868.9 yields 22.73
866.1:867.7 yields 20.64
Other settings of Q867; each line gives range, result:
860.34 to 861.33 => 24.1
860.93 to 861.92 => 24.3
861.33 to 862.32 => 24.4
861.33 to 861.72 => 24.4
